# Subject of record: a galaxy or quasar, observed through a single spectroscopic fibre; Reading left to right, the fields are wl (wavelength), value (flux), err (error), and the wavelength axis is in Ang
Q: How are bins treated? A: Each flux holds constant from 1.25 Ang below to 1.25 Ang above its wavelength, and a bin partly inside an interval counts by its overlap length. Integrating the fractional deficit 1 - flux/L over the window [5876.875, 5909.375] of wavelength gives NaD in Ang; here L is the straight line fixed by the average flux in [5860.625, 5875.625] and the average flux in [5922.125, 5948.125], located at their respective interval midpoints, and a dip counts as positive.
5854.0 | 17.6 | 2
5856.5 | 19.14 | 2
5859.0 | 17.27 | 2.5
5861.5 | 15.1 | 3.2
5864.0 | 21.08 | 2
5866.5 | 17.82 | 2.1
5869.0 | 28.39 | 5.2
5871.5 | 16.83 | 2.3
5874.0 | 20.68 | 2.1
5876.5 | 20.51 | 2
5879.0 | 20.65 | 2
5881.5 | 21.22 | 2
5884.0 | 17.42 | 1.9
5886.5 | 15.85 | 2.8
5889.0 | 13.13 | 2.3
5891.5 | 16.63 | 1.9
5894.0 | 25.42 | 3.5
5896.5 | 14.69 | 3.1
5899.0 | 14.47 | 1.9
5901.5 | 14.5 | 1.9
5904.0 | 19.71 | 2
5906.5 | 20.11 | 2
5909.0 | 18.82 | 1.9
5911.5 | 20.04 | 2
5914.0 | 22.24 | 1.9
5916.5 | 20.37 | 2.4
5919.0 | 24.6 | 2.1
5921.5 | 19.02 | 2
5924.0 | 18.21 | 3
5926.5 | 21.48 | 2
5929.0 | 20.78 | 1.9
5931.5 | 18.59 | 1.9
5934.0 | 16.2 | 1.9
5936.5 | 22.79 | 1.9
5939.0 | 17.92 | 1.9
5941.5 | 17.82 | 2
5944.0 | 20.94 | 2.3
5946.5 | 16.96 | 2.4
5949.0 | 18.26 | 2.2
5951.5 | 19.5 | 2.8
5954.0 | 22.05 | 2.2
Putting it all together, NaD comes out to 2.99 Ang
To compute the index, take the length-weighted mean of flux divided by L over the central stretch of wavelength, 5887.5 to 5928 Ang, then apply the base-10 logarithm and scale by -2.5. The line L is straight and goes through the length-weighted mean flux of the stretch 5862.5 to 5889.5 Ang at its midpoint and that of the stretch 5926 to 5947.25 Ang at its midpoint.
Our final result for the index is 0.02 mag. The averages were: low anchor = 19.6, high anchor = 19.3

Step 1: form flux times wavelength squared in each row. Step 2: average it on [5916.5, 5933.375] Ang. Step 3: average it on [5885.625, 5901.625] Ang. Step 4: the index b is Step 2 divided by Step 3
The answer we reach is 1.2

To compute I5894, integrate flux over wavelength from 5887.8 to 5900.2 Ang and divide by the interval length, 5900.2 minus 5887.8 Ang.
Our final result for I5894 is 16.9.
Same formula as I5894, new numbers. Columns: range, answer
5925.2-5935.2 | 19.3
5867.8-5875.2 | 21.9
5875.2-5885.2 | 20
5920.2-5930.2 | 19.9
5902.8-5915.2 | 20.2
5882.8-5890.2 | 15.5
